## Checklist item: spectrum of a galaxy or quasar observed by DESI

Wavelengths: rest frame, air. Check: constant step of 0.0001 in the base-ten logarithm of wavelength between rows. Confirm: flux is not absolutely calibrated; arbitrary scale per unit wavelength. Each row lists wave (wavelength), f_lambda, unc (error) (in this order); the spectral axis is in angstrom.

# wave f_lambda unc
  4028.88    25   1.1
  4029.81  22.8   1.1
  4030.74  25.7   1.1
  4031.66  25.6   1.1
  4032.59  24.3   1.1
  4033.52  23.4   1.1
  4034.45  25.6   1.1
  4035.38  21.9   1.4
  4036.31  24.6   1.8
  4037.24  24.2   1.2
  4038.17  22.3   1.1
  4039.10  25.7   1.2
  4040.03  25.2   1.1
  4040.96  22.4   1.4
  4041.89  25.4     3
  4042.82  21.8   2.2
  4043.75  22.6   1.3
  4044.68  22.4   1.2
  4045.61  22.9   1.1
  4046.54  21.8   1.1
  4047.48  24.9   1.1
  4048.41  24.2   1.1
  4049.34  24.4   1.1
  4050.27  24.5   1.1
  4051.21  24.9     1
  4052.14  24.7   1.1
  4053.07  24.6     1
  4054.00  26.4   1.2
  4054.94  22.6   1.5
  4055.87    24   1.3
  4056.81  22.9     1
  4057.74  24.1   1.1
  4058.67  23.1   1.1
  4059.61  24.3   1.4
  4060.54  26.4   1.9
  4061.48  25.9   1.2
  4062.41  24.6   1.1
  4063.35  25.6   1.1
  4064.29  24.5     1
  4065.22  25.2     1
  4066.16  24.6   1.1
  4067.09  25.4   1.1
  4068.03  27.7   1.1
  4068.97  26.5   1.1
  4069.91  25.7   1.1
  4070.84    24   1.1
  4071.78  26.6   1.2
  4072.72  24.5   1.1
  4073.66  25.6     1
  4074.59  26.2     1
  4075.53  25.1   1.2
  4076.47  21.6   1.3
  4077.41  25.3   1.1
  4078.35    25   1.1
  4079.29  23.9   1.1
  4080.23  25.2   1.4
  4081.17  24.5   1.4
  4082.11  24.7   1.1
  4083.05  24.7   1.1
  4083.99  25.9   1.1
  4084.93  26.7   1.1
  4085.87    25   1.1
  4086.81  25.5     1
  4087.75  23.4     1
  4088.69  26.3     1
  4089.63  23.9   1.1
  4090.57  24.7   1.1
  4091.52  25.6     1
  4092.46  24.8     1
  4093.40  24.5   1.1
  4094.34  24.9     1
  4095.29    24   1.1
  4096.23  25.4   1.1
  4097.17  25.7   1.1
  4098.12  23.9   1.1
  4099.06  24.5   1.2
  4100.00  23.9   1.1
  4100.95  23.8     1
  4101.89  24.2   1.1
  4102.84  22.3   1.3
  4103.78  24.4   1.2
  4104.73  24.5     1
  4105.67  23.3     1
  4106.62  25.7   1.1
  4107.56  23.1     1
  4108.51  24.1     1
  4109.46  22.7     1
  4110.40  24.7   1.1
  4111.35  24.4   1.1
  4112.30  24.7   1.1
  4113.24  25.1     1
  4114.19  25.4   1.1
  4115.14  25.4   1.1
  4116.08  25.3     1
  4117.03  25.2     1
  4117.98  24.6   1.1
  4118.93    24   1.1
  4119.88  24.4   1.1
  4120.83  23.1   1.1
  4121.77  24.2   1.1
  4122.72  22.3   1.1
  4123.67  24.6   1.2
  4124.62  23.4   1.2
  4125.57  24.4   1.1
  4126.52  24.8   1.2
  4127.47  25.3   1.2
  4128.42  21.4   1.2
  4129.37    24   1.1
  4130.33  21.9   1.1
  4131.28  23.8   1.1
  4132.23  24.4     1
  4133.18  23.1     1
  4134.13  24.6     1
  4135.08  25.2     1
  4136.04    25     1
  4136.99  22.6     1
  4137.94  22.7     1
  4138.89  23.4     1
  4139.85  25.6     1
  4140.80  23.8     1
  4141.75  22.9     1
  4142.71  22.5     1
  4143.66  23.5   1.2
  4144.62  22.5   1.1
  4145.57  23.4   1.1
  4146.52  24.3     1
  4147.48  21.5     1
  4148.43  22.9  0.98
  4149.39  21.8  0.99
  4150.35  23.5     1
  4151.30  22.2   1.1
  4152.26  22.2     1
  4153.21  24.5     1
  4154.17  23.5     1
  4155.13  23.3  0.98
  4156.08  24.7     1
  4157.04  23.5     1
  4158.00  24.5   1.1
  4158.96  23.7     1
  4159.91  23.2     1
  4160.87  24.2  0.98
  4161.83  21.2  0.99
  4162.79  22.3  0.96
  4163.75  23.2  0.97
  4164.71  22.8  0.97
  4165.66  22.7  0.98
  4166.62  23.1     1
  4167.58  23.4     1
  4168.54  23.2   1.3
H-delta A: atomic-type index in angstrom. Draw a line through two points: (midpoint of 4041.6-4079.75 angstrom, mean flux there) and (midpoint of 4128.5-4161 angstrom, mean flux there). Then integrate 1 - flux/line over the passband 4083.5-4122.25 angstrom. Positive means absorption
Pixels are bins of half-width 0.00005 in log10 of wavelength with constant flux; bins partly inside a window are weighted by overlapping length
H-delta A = -0.9 angstrom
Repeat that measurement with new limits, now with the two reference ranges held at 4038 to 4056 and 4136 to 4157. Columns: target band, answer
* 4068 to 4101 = -1.8 angstrom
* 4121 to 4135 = -0.2 angstrom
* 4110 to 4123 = -0.6 angstrom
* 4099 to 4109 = -0.2 angstrom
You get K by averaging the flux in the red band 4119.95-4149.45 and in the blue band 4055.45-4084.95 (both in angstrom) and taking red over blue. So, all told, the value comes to 0.94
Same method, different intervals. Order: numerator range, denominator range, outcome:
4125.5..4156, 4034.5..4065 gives 0.97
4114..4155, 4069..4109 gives 0.96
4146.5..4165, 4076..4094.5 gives 0.93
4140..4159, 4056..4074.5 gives 0.93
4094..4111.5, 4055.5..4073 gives 0.97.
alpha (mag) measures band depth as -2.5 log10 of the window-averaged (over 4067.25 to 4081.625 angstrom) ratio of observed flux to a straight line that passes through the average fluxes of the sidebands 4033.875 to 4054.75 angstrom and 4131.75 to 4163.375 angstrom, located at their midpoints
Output -0.06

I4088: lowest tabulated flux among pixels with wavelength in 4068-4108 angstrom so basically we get 21.6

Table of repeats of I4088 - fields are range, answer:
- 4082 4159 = 21.4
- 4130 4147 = 21.9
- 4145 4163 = 21.2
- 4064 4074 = 24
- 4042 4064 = 21.8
